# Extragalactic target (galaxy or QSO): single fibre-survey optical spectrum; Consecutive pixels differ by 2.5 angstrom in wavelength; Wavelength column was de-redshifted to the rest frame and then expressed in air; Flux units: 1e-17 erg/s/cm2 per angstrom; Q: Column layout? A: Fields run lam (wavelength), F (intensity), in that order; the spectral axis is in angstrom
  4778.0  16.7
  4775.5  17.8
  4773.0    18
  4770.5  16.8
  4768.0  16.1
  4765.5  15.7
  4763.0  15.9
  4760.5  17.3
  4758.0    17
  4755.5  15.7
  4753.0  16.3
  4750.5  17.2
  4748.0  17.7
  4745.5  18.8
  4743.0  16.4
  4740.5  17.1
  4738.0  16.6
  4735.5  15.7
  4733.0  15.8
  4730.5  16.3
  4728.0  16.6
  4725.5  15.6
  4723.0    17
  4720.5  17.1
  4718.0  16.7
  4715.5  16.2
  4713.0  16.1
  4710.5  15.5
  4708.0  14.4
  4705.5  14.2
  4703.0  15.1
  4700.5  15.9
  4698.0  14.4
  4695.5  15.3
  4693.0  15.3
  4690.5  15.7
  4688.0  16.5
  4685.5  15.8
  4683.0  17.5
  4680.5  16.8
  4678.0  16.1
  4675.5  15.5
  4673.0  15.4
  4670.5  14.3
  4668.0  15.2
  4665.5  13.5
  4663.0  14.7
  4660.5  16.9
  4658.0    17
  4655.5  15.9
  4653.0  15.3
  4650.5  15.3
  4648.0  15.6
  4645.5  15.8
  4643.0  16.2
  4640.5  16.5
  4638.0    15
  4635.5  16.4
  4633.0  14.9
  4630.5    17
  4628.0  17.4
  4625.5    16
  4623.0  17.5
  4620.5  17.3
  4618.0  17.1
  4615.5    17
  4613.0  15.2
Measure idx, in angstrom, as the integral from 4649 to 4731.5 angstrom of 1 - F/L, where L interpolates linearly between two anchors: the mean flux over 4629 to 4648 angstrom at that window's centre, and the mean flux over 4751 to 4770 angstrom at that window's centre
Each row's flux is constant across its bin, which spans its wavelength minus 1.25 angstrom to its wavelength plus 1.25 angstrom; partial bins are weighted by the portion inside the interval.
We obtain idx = 2.04 angstrom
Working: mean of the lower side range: 16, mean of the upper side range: 16.3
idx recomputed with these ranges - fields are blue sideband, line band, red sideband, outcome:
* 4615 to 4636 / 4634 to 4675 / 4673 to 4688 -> 2.33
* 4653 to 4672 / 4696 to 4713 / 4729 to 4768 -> 1.01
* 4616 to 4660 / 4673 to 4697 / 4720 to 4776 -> 0.65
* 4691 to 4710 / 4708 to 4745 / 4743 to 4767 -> -1.07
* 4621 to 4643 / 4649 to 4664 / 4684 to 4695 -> 0.25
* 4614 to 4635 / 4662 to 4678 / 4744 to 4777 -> 1.84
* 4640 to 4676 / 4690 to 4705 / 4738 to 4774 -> 0.79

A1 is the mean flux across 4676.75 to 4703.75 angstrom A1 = 15.9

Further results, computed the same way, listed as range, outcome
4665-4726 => 15.7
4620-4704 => 15.8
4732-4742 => 16.3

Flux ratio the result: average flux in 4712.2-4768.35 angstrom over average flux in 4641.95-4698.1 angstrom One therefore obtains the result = 1.1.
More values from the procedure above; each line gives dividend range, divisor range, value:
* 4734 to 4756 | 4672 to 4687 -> 1.04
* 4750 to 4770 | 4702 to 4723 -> 1.04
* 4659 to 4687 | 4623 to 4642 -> 0.96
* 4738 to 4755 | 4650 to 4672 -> 1.12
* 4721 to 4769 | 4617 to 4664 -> 1.02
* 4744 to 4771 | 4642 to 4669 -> 1.08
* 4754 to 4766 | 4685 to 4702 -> 1.05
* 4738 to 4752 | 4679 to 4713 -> 1.11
